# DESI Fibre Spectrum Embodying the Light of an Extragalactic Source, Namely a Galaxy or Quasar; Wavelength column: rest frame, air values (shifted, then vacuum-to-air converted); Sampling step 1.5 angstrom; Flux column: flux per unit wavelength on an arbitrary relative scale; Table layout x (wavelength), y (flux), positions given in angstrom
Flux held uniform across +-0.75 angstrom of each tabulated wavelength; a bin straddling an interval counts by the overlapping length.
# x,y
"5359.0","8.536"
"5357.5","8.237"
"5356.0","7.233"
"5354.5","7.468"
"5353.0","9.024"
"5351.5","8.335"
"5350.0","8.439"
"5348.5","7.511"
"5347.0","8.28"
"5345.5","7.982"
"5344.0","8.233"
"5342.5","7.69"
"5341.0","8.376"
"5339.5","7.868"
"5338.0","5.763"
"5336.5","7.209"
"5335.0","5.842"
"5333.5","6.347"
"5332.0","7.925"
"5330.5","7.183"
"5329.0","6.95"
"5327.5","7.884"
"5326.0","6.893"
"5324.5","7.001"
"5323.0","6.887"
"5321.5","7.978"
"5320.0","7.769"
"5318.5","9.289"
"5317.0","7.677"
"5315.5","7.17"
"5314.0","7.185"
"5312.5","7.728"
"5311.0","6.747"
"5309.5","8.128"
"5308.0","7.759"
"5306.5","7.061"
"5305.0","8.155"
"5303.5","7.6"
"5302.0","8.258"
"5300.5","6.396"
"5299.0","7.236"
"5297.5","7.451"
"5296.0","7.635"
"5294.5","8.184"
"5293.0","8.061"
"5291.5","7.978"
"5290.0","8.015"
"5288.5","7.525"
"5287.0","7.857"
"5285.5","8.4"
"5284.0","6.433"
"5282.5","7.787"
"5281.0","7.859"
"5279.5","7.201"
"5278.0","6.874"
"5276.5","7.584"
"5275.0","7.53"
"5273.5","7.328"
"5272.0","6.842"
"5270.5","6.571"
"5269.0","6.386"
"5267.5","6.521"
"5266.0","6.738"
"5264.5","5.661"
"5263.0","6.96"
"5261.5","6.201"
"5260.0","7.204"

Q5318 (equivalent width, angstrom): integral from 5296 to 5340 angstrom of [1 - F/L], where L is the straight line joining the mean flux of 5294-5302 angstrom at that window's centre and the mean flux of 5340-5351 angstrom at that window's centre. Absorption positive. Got 1.9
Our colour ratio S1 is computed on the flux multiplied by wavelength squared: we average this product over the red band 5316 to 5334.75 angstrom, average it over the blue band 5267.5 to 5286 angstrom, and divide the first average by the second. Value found 1.1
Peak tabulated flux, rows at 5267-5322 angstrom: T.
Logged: 9.289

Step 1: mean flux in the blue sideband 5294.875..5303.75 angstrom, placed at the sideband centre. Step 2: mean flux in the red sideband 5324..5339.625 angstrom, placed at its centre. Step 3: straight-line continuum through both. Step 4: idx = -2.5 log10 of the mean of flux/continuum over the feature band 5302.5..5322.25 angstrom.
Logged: -0.07 mag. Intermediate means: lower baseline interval 7.45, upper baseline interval 6.95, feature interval 7.72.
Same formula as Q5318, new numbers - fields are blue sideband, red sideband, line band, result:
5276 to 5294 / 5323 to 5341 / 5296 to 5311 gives -0.2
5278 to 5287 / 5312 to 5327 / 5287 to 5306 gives -0.4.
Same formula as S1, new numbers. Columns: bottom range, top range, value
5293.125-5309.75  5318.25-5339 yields 0.95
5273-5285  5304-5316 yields 1.03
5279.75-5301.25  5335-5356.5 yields 1.04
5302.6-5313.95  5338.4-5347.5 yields 1.07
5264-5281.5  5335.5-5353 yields 1.16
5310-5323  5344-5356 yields 1.07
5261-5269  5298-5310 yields 1.20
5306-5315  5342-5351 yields 1.10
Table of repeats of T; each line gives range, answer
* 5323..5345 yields 8.376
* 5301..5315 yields 8.258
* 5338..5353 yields 9.024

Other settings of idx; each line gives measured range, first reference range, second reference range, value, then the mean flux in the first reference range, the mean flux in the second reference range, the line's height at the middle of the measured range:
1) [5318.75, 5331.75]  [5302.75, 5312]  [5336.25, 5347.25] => 0.03 mag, 7.58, 7.67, 7.63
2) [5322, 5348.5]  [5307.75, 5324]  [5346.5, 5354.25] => 0.10 mag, 7.65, 8.26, 8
